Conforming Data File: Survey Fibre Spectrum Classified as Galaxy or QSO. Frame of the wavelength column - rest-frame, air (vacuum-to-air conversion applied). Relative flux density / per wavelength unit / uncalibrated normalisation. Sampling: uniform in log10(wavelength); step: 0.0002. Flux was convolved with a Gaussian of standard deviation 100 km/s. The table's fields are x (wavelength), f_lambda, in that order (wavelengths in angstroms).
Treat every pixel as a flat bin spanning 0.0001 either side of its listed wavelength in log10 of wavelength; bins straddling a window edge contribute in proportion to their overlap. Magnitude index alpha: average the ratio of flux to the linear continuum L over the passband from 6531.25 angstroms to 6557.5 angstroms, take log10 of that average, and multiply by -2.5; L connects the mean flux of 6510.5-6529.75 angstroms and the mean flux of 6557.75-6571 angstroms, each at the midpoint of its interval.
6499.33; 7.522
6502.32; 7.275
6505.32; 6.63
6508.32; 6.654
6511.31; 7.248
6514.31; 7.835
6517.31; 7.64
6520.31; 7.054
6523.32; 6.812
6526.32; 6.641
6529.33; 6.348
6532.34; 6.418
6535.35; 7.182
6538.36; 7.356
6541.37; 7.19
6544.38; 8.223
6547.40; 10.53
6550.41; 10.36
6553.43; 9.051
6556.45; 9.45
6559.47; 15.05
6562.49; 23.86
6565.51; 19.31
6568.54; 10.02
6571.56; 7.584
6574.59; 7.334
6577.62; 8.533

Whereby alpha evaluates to 0.396 mag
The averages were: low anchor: 7.12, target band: 8.43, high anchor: 16.3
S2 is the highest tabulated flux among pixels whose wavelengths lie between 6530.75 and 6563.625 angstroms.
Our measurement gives 23.86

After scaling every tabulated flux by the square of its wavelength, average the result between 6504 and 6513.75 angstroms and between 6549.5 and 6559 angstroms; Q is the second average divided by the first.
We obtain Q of 1.5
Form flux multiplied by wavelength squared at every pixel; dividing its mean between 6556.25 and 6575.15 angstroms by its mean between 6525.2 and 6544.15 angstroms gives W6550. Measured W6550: 2.00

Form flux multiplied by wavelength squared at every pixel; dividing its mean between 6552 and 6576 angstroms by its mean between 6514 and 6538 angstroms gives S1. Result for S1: 1.85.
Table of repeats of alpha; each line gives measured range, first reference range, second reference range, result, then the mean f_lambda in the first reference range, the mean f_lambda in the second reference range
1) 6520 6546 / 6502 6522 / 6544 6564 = 0.36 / 7.18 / 12.6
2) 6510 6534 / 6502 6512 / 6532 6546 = 0.02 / 6.89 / 7.37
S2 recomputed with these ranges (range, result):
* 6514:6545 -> 8.223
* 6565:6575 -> 19.31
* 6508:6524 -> 7.835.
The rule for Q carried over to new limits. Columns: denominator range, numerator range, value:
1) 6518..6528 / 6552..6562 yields 1.83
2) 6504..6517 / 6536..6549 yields 1.17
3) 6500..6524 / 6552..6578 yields 1.76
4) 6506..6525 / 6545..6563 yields 1.72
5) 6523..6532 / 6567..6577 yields 1.29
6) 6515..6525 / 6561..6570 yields 2.50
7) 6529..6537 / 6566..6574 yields 1.50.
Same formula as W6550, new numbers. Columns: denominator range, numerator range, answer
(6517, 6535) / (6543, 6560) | 1.51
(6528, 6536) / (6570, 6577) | 1.17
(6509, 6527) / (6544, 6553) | 1.37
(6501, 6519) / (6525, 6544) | 0.97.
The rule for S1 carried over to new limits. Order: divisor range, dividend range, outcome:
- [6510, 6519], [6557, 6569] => 2.29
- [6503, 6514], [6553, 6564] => 2.16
